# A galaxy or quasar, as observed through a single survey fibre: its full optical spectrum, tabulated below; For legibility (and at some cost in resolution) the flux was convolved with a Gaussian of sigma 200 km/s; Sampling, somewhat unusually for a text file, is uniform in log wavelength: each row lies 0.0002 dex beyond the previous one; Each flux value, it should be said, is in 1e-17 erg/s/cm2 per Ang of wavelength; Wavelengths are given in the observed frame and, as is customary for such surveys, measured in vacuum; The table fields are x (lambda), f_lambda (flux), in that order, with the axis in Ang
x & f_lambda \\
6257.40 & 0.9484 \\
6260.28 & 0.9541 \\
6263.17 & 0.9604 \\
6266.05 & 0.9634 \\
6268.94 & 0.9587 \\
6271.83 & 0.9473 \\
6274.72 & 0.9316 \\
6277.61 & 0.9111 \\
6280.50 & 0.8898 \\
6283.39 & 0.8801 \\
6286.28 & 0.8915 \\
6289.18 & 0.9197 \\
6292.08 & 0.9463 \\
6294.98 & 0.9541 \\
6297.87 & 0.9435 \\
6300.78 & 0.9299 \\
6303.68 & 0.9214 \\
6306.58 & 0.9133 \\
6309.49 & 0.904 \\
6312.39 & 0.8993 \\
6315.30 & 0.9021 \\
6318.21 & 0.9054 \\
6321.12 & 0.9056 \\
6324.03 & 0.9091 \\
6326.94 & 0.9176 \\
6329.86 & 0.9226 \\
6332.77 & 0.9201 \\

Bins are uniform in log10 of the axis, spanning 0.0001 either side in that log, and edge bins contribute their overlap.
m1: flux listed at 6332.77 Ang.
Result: 0.9201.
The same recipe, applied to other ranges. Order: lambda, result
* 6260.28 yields 0.9541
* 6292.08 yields 0.9463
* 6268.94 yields 0.9587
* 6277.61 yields 0.9111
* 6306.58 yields 0.9133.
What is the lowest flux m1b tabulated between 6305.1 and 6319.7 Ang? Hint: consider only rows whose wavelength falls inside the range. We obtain 0.8993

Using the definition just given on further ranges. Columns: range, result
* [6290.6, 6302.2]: 0.9299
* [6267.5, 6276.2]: 0.9316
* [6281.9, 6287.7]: 0.8801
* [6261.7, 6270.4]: 0.9587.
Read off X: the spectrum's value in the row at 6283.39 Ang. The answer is 0.8801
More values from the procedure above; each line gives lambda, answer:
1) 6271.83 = 0.9473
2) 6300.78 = 0.9299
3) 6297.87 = 0.9435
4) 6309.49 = 0.904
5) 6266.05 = 0.9634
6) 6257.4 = 0.9484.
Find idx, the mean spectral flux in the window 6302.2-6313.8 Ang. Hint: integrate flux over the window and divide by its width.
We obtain 0.91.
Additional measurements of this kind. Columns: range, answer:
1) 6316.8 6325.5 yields 0.907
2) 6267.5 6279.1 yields 0.937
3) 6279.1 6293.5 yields 0.905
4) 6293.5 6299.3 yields 0.95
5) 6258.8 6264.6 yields 0.957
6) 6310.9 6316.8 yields 0.901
